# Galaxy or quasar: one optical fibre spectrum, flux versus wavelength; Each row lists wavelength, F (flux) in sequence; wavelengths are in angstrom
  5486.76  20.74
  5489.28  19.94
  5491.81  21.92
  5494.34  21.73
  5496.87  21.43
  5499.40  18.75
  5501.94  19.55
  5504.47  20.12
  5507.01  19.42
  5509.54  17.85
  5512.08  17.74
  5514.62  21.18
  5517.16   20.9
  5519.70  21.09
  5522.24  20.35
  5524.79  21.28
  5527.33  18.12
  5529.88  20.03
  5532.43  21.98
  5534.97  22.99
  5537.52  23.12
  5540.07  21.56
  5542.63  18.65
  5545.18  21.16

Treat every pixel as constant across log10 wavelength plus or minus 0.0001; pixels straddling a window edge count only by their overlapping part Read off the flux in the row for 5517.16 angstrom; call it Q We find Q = 20.9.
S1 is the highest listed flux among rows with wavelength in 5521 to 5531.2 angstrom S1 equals 21.28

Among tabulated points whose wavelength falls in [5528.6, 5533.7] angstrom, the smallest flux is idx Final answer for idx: 20.03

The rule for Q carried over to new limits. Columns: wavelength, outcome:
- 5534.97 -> 22.99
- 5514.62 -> 21.18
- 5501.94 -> 19.55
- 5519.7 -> 21.09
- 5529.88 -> 20.03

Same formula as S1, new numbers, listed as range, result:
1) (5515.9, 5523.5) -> 21.09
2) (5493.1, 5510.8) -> 21.73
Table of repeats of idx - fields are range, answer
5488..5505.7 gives 18.75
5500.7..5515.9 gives 17.74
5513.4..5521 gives 20.9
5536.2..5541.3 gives 21.56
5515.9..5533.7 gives 18.12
